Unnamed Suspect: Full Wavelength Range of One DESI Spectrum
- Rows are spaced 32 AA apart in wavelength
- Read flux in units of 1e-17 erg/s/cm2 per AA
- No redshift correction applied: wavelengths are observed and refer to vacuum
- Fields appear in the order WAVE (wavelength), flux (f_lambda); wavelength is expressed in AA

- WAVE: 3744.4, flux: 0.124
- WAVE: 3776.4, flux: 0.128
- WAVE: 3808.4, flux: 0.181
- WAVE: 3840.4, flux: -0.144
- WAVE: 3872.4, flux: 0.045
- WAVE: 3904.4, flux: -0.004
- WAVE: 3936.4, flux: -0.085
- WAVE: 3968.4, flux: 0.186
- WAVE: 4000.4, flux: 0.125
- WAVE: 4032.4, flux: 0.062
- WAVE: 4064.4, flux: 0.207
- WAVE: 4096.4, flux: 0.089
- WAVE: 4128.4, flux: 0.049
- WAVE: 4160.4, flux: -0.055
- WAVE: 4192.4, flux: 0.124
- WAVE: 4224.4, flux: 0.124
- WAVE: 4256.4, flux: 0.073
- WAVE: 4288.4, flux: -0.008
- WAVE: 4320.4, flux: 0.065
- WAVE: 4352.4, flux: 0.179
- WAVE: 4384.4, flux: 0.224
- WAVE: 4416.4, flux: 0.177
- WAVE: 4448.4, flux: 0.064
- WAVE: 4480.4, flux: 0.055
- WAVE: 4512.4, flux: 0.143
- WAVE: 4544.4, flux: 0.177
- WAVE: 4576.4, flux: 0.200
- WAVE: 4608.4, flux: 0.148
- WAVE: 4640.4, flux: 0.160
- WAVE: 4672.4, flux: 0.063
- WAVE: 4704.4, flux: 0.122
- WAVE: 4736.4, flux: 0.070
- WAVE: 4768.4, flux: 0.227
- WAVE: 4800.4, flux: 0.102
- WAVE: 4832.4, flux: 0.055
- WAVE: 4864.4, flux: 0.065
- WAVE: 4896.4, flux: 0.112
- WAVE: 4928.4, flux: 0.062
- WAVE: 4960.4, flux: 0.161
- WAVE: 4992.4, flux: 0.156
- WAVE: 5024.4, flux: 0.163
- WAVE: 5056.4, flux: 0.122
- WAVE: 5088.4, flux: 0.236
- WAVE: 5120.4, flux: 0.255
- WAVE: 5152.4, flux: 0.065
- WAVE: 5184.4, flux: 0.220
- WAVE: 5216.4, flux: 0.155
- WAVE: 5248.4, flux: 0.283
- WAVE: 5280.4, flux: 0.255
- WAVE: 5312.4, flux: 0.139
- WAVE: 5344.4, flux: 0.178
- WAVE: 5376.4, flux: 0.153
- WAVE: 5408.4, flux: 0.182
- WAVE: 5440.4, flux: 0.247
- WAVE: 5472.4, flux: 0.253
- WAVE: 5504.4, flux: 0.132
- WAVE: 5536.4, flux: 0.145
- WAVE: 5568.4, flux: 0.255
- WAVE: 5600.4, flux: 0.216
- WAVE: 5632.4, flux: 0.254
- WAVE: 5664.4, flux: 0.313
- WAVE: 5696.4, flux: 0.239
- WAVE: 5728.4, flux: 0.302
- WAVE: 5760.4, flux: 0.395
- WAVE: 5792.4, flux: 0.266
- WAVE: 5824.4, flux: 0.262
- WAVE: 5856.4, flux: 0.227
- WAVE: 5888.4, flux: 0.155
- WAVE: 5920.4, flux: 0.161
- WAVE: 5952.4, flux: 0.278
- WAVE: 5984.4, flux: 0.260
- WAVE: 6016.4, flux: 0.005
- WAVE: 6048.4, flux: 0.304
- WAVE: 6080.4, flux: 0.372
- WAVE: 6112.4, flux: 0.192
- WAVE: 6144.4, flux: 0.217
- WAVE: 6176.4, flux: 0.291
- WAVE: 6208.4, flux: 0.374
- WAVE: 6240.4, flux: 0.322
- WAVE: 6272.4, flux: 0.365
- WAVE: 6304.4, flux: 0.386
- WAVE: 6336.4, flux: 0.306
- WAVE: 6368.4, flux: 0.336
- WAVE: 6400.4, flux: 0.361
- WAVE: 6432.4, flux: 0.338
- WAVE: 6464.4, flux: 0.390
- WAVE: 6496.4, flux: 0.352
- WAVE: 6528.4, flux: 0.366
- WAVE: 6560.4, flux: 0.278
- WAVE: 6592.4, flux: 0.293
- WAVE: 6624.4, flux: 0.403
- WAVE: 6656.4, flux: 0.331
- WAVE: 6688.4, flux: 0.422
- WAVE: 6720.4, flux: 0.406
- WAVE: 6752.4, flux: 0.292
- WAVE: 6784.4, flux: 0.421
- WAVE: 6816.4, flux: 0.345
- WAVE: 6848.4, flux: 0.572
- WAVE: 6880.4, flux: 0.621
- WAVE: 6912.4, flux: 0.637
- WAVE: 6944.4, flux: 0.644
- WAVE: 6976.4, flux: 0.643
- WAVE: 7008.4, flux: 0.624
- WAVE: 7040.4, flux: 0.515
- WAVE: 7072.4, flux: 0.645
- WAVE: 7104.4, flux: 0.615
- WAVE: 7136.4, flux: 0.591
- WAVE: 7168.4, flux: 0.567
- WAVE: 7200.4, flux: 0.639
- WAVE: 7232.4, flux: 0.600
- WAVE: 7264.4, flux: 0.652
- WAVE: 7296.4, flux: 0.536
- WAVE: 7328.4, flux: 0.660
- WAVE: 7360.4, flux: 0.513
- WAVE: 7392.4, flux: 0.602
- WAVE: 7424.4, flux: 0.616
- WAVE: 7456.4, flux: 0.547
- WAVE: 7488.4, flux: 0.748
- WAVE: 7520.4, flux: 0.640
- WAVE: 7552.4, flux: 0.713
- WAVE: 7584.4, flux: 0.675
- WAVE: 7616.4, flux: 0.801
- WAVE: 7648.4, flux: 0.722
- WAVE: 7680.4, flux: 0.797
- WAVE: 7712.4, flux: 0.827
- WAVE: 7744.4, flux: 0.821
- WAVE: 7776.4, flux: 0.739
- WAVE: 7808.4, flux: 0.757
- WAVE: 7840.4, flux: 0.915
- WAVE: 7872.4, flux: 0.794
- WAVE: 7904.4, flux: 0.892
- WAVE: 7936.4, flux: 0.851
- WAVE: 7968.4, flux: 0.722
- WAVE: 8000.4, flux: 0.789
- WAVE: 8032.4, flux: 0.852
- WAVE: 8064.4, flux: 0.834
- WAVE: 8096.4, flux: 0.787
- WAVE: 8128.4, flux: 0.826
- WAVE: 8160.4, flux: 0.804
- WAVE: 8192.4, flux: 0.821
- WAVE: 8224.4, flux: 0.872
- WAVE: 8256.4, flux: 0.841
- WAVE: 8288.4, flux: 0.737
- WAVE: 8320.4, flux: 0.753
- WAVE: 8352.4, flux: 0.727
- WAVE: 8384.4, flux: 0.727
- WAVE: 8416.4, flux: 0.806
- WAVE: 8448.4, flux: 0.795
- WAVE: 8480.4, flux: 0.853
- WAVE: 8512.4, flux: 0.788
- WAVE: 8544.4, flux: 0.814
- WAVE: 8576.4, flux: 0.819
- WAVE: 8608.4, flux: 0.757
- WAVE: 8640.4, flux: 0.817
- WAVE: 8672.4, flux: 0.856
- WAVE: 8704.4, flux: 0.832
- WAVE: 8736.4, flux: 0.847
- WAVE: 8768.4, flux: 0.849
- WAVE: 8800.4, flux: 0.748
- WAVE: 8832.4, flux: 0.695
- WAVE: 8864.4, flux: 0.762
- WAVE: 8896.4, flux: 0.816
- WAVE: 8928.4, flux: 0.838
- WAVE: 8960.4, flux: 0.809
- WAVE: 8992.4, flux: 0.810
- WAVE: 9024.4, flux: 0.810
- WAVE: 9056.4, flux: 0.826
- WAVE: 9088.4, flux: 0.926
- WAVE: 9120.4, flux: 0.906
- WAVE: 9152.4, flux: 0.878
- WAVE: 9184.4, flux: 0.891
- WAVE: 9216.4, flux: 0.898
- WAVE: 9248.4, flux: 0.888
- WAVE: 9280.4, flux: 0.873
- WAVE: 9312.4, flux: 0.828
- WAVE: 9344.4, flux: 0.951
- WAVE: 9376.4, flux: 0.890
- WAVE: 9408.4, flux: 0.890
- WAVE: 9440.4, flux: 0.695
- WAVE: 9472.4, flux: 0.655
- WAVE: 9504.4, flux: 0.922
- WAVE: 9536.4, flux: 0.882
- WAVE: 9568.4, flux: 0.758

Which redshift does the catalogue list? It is 0.714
